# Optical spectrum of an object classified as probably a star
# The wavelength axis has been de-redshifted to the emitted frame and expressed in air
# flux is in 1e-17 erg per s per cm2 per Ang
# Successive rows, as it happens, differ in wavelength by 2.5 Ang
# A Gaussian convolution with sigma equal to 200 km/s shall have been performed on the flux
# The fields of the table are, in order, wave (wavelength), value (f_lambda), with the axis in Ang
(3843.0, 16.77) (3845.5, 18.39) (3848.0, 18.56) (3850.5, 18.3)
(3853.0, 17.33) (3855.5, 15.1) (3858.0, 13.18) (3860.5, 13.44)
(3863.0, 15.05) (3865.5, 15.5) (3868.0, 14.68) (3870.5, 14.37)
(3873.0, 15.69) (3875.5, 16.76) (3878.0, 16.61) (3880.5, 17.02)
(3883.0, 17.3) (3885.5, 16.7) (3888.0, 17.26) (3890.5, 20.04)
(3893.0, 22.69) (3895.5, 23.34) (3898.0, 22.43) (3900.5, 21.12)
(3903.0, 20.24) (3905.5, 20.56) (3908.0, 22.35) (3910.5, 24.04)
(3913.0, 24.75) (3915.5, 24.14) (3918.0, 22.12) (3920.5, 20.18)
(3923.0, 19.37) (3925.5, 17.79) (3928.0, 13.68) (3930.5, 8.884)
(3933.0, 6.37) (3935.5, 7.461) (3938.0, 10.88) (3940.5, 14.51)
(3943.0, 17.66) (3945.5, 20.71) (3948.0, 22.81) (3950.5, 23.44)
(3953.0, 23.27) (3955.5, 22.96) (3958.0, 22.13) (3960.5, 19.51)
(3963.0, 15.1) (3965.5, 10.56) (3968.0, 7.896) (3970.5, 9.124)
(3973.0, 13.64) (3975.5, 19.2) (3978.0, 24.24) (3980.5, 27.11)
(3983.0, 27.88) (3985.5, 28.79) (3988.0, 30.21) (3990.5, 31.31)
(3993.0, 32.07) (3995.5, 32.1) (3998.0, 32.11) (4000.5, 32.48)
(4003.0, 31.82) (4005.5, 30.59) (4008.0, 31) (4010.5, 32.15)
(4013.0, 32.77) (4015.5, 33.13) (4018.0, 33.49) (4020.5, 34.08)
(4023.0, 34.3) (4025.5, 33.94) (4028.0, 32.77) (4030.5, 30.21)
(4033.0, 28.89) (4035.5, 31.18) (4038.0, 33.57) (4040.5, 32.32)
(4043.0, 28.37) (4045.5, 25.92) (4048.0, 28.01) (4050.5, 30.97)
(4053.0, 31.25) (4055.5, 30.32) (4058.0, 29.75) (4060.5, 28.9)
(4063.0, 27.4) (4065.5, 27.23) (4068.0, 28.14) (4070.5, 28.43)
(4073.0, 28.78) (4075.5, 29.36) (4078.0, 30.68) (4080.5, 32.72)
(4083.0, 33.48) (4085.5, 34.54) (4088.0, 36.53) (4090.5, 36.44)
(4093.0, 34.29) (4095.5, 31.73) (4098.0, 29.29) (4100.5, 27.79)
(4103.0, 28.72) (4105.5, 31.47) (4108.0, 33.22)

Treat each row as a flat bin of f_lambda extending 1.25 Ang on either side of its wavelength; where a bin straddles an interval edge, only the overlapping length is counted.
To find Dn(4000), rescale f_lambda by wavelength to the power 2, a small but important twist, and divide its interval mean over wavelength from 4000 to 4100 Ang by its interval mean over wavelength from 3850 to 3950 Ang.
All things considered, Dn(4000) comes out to 1.91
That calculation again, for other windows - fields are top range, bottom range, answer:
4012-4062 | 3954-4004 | 1.36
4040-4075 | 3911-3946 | 1.88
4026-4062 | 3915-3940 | 2.17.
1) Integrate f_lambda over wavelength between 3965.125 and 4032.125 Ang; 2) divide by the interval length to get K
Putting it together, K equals 28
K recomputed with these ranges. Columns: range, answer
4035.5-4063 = 29.9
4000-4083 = 30.8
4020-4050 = 31.1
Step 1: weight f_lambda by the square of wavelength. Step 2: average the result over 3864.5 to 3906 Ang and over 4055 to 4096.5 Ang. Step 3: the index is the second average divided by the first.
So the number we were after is 1.9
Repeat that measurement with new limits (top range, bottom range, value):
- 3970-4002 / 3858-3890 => 1.78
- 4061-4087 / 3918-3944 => 2.30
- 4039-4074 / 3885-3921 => 1.45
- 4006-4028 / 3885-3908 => 1.69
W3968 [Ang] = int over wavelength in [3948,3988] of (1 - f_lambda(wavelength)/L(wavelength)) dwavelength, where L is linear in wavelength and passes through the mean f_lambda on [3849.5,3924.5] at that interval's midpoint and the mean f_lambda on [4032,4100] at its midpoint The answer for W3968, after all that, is 6.7 Ang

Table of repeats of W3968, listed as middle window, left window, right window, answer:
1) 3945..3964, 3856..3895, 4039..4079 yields 0.5 Ang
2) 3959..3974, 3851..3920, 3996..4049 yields 7.7 Ang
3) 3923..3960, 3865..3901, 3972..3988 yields 8.7 Ang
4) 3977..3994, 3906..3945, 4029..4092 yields -4.2 Ang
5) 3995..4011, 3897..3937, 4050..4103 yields -4.2 Ang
